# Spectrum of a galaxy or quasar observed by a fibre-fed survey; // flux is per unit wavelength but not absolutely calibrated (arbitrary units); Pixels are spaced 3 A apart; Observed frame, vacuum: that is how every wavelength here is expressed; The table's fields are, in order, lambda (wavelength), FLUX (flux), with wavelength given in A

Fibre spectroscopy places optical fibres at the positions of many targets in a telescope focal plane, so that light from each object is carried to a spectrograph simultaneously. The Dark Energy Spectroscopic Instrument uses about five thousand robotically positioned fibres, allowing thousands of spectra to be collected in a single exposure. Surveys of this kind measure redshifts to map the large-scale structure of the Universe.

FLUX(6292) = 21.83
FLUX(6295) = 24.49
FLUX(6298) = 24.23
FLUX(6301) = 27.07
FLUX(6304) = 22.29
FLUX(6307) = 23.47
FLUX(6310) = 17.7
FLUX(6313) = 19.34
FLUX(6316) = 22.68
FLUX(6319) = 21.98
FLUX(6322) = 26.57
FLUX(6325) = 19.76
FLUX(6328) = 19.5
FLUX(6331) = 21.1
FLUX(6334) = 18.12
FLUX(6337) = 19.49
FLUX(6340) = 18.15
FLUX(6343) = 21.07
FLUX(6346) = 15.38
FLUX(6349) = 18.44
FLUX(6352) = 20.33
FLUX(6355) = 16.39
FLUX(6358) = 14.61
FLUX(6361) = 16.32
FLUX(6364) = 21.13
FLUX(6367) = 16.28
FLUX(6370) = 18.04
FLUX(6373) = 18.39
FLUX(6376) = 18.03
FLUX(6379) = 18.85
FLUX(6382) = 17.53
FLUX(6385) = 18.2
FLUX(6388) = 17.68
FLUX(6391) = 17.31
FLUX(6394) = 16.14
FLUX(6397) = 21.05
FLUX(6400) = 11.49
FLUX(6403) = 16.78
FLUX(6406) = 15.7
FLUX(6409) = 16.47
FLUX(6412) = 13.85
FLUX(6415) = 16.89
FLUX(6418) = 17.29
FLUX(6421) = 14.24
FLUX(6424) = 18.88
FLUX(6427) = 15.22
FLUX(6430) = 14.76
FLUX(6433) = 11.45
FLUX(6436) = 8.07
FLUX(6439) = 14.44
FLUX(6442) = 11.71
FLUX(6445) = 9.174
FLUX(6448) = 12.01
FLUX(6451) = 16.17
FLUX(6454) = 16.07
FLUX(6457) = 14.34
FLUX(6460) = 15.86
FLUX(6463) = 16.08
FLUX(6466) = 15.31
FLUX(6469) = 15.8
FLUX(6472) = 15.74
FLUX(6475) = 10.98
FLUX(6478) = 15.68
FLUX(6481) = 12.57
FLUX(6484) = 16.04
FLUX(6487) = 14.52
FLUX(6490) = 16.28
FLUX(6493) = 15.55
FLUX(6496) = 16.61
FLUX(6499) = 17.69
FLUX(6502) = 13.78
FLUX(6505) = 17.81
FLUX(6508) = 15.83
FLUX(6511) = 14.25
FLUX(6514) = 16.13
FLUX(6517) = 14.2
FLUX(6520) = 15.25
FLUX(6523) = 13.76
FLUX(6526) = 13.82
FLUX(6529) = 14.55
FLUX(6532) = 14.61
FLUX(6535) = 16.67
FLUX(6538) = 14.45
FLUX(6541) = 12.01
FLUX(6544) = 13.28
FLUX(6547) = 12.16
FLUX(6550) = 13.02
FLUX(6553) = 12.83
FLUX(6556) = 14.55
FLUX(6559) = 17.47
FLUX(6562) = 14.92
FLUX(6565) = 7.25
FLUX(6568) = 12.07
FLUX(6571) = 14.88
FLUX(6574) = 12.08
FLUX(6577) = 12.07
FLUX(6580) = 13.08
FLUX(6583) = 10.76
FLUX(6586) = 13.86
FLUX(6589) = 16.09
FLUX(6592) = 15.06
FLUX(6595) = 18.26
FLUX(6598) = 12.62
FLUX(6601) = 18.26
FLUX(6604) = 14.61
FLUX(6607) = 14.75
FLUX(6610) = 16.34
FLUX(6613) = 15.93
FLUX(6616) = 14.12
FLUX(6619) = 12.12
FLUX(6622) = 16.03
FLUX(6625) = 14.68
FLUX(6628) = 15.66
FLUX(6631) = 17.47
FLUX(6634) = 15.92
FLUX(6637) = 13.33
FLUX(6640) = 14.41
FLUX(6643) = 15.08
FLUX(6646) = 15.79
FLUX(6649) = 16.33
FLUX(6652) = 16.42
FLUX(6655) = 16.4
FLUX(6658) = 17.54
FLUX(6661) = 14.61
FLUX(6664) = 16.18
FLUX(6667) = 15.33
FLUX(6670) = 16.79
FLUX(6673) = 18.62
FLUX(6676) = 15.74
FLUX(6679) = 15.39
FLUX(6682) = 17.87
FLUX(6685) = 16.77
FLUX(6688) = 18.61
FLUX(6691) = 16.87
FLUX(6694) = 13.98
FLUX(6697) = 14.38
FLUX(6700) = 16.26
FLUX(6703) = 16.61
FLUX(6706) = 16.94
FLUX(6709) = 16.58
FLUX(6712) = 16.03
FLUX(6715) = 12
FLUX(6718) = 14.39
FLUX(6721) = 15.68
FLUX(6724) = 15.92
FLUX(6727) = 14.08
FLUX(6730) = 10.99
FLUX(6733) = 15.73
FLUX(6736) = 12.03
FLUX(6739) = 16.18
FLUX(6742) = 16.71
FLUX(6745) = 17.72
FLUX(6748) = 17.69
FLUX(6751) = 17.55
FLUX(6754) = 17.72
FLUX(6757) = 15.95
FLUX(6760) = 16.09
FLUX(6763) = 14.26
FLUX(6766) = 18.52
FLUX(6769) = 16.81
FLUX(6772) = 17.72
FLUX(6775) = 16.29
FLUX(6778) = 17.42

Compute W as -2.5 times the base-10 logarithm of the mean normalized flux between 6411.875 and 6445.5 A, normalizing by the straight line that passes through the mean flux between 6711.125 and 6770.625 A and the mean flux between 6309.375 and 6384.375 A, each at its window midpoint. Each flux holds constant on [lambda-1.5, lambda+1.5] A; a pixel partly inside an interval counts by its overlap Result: 0.29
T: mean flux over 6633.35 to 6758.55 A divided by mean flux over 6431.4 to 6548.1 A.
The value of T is 1.1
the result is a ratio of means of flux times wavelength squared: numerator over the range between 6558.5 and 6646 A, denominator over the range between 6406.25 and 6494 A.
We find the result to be 1.04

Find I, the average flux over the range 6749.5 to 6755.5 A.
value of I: 17.6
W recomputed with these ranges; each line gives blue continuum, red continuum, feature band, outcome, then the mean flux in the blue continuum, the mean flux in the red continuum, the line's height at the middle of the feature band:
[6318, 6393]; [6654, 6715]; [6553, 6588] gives 0.296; 18.7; 16.3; 17.1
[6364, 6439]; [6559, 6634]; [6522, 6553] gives 0.088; 16.3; 14.4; 15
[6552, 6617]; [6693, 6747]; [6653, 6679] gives -0.110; 14.2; 15.2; 14.8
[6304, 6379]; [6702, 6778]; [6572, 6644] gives 0.159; 19.3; 15.9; 17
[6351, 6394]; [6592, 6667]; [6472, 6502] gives 0.113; 17.7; 15.5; 16.7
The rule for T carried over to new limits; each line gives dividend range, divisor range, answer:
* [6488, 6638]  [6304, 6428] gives 0.80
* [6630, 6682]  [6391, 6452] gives 1.09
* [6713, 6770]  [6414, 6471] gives 1.08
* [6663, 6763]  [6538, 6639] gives 1.12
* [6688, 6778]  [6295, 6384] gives 0.80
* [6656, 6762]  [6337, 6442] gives 0.96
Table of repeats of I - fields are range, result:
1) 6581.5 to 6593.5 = 13.9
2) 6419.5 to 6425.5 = 16.6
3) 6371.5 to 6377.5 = 18.2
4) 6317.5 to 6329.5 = 22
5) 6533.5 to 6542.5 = 14.4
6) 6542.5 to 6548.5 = 12.7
